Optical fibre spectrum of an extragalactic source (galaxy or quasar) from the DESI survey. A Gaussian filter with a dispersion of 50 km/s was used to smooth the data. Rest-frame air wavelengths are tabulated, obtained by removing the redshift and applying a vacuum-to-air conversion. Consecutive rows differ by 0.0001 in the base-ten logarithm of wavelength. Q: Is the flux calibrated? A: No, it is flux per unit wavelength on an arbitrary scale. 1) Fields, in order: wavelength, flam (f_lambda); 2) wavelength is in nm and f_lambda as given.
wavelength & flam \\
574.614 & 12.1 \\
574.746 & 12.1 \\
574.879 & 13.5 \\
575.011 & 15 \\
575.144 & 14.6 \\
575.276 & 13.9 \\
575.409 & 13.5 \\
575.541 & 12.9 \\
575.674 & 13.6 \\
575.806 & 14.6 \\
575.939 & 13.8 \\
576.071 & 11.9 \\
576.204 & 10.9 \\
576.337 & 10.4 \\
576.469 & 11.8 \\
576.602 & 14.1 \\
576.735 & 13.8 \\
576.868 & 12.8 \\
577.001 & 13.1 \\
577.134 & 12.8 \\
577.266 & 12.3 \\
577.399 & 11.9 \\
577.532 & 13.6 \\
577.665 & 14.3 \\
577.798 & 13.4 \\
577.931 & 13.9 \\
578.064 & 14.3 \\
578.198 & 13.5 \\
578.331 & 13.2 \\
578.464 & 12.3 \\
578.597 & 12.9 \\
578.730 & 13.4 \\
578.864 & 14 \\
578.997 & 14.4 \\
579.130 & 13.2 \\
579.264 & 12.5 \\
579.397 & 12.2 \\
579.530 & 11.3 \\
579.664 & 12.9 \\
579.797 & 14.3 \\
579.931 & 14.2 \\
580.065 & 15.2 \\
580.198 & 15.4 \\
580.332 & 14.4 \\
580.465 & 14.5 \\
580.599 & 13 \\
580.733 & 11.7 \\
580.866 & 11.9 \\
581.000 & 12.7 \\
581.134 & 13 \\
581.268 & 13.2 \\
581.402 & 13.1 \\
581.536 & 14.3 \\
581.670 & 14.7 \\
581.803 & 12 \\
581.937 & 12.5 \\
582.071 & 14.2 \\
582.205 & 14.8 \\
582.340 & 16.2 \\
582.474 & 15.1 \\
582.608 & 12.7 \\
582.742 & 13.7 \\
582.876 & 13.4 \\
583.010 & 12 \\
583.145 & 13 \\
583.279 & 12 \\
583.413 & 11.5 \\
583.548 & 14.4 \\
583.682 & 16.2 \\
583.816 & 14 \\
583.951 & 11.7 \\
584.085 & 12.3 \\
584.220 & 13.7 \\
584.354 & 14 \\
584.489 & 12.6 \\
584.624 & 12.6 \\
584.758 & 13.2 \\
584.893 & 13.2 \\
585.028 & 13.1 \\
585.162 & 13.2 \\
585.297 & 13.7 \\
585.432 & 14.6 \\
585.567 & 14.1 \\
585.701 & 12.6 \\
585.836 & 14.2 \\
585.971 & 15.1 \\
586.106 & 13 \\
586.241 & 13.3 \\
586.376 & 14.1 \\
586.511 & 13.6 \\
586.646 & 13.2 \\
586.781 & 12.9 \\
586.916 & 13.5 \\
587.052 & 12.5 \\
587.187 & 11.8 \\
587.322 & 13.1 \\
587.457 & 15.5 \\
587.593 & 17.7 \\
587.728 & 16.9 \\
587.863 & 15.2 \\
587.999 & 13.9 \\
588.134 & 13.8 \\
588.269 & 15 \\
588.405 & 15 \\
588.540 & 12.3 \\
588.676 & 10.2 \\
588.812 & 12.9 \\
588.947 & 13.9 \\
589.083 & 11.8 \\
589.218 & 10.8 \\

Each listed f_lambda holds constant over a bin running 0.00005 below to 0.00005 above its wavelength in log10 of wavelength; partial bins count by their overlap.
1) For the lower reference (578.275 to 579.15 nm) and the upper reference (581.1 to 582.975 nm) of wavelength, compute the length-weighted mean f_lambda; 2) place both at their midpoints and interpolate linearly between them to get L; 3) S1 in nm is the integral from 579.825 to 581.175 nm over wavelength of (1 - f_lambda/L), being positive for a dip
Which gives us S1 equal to -0.01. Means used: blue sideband 13.4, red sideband 13.8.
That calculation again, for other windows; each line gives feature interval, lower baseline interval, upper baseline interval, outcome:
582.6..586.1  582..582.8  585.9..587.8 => 0.223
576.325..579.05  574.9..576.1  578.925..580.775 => 0.094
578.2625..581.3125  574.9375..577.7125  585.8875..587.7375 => 0.020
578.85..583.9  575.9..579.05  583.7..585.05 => -0.161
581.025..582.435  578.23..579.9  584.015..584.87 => -0.077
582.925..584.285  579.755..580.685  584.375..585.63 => 0.058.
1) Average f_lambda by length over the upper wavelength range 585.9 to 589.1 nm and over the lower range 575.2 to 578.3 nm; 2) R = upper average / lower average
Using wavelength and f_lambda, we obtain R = 1.1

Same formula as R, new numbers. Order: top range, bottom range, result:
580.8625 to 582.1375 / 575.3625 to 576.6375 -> 1.04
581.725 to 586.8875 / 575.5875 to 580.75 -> 1.02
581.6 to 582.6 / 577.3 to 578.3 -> 1.05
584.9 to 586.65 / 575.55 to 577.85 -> 1.06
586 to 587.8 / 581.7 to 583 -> 1.01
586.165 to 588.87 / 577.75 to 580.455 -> 1.02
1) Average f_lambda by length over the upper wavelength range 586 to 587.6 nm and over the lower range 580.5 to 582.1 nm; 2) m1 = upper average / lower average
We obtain 1.0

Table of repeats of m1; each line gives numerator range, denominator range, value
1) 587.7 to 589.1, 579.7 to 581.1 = 1.00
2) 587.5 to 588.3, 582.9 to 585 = 1.18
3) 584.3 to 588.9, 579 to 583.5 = 1.02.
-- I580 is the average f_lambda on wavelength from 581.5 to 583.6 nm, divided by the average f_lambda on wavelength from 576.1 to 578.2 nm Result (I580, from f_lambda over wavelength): 1.0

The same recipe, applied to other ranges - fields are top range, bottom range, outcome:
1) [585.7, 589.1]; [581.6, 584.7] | 1.02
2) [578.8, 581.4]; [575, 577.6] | 1.03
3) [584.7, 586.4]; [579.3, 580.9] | 1.01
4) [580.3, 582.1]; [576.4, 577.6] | 1.02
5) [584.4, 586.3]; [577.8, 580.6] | 0.99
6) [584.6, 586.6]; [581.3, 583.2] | 0.99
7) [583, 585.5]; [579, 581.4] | 1.00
